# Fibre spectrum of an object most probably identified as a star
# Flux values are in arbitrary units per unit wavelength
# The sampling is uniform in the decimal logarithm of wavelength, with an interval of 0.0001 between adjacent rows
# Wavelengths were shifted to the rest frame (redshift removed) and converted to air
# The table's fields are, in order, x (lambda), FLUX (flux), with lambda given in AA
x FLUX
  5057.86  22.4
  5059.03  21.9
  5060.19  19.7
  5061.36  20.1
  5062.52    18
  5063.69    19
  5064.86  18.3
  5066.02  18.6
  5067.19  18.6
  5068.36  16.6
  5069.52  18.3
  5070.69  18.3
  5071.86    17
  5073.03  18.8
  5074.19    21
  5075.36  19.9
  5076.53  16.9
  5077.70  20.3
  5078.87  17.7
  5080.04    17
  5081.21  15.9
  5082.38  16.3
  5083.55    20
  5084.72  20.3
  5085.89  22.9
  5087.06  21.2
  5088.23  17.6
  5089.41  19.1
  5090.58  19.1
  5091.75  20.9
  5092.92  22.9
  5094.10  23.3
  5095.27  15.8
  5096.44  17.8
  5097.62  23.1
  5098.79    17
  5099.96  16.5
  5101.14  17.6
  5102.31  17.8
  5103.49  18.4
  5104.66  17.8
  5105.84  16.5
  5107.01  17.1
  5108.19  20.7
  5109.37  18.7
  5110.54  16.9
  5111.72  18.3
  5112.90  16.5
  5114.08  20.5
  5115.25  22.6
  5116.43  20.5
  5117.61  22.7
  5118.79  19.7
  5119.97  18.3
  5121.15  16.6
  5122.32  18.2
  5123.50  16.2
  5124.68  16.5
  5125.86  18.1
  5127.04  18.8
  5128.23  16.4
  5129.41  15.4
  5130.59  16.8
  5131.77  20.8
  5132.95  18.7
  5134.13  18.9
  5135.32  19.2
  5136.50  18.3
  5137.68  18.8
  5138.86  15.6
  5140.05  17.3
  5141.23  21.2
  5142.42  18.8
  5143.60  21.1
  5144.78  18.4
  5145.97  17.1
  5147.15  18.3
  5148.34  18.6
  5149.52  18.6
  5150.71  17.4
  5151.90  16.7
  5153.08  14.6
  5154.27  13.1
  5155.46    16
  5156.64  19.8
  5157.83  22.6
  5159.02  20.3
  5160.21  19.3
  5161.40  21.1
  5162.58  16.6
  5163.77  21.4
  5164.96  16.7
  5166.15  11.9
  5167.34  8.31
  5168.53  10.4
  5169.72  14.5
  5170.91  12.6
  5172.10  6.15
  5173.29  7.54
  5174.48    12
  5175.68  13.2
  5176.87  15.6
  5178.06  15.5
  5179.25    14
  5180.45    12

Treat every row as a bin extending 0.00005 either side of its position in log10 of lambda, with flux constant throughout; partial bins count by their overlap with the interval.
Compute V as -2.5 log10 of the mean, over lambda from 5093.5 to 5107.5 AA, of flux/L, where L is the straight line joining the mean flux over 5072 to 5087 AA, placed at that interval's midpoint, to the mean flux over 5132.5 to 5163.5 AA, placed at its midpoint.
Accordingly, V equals 0.031 mag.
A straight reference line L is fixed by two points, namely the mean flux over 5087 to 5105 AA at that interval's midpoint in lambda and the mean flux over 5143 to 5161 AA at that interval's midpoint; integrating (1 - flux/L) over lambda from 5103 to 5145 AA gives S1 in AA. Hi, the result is 0.3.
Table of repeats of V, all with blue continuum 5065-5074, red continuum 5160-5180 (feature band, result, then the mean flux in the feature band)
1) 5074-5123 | -0.13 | 19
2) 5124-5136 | -0.16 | 17.9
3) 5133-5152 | -0.22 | 18.4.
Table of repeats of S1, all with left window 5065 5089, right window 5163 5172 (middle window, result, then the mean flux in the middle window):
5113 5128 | -2.6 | 18.9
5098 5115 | -1.1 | 18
